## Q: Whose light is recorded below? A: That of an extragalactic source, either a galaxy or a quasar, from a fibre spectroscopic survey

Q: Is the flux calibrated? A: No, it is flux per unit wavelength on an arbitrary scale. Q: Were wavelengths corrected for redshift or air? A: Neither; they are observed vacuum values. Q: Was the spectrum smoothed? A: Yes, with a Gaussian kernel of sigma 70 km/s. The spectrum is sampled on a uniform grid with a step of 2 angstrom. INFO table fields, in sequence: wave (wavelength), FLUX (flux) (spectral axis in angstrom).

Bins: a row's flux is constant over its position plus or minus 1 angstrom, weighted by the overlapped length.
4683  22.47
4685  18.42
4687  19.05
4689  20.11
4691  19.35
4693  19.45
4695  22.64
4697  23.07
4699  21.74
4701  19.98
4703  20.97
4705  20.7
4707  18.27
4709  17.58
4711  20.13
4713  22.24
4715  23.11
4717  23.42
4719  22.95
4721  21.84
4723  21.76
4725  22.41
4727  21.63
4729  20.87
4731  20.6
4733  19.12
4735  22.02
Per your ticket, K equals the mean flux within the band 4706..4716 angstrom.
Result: 20.3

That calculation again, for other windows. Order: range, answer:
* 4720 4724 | 21.8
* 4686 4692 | 19.5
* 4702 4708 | 20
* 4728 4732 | 20.7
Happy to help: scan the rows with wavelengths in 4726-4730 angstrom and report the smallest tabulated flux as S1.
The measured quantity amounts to 20.87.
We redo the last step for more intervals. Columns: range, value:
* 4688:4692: 19.35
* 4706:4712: 17.58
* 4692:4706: 19.45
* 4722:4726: 21.76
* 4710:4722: 20.13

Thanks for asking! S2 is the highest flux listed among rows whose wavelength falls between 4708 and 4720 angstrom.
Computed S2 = 23.42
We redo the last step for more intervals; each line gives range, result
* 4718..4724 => 22.95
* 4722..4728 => 22.41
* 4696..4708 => 23.07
